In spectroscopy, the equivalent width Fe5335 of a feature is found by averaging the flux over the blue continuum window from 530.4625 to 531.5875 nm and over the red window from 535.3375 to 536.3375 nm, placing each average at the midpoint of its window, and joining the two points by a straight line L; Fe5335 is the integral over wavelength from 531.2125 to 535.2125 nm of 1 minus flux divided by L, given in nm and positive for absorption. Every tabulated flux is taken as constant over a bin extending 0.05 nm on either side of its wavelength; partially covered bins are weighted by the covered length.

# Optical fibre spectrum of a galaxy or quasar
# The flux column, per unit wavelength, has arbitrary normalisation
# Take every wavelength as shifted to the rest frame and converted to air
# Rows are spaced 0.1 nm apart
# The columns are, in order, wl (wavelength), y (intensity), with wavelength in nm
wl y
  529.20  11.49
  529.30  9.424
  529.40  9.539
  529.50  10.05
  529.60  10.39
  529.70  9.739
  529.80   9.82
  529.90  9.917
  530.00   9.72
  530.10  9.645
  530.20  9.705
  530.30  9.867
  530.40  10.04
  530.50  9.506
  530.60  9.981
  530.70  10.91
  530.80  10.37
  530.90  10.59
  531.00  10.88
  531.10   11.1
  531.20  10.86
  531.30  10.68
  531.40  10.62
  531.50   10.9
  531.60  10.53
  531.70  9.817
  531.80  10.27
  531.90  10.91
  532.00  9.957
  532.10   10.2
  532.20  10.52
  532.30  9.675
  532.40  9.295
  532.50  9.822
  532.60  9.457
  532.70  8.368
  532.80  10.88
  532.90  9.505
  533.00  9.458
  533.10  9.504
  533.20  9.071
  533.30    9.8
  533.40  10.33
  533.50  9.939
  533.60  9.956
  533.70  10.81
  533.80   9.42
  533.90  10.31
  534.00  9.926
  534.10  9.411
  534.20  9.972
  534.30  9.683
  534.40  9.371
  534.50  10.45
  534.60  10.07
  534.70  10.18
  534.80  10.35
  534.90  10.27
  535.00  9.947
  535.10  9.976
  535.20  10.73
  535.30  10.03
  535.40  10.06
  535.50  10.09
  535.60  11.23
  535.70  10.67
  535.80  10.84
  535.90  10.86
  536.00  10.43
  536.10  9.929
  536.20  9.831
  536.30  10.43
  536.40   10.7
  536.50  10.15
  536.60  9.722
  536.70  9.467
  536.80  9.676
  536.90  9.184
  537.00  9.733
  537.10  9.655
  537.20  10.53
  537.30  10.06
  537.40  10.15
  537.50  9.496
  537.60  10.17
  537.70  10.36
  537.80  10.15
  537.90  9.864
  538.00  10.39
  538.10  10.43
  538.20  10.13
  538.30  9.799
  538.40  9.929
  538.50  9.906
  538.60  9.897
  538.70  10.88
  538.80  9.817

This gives 0.19 nm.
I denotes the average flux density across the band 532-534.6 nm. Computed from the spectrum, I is 9.81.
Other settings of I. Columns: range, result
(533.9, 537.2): 10.1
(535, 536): 10.5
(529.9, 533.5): 10.1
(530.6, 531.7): 10.7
